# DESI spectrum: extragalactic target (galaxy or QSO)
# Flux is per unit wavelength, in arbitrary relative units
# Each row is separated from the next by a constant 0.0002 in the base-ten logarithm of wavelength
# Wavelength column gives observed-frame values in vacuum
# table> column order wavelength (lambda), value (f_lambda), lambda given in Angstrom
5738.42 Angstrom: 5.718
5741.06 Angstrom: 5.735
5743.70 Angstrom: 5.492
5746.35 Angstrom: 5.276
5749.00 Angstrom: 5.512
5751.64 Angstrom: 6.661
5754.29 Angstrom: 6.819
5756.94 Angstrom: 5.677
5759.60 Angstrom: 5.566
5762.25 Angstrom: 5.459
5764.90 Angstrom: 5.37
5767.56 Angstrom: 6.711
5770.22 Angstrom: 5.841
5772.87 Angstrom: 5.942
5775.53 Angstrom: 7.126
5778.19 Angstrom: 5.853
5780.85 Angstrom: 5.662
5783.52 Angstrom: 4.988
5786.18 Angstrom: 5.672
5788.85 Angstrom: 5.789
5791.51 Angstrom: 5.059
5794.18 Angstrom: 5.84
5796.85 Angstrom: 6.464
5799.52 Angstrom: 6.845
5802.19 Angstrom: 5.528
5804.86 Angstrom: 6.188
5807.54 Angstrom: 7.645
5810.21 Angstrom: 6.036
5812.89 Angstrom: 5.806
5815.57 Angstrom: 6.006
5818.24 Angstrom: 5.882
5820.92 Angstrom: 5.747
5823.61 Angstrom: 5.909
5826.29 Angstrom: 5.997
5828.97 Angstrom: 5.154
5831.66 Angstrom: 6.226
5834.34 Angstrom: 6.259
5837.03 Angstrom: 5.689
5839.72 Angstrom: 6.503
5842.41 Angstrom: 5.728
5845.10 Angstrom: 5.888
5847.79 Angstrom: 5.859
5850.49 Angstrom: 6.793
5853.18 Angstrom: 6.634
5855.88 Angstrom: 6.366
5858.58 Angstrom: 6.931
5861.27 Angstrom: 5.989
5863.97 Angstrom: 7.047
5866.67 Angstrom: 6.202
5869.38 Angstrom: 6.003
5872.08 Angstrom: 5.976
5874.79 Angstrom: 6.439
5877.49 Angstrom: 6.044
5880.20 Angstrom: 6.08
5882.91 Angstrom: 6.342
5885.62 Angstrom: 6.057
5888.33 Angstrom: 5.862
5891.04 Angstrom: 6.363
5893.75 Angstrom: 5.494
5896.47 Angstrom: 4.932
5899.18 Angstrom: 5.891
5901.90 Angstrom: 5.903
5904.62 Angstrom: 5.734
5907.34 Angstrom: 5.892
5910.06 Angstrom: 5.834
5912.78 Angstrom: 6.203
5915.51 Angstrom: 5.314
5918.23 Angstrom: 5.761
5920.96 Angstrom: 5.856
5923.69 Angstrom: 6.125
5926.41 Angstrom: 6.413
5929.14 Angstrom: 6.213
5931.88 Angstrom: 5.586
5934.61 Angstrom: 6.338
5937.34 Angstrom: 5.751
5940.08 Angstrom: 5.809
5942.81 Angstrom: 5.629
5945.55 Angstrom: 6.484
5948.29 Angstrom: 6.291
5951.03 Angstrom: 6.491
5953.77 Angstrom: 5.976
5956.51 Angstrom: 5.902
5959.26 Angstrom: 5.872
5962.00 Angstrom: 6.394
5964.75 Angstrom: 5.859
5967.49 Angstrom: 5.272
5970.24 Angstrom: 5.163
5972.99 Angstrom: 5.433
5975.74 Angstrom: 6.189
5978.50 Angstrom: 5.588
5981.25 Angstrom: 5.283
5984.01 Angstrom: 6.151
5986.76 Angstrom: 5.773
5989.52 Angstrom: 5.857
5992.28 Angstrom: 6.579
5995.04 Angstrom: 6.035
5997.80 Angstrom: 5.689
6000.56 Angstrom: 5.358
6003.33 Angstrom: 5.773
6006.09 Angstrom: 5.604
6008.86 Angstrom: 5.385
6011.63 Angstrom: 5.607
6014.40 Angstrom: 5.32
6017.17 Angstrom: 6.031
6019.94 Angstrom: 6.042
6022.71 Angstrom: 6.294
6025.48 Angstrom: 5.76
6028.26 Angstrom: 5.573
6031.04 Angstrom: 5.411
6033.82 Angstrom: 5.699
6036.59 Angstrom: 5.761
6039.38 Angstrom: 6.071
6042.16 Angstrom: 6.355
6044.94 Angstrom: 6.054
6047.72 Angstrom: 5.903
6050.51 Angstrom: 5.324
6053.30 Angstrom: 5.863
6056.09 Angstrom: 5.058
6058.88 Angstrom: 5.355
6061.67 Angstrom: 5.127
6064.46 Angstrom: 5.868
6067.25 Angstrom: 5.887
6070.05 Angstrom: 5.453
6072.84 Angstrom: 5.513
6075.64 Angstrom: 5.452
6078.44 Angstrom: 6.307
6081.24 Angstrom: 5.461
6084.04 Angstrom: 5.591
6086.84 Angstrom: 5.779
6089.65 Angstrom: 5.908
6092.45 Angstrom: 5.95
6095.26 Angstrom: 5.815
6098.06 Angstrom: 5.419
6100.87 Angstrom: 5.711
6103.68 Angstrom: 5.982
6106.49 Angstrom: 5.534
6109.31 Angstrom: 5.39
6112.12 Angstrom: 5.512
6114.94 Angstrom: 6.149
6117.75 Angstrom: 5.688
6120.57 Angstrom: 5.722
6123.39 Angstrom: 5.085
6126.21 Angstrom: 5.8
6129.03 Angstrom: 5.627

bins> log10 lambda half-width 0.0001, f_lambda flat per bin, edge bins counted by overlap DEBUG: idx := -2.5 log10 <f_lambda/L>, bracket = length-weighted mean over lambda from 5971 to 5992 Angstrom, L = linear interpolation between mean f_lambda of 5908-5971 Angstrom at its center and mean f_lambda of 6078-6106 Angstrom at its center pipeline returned 0.02 mag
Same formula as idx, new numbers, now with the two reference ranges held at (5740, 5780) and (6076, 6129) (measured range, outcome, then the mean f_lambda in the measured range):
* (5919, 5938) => -0.04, 6.04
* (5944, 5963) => -0.07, 6.19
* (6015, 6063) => 0.00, 5.74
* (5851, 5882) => -0.09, 6.35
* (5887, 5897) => 0.02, 5.72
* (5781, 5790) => 0.08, 5.5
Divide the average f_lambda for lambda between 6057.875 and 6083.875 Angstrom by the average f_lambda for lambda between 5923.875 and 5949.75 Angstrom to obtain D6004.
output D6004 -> 0.9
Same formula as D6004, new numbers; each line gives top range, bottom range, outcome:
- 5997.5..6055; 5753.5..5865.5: 0.95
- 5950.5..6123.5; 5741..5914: 0.95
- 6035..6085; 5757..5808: 0.96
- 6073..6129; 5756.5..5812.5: 0.95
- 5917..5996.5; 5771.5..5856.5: 0.98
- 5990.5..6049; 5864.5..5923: 0.98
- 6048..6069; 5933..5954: 0.90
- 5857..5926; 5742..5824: 1.01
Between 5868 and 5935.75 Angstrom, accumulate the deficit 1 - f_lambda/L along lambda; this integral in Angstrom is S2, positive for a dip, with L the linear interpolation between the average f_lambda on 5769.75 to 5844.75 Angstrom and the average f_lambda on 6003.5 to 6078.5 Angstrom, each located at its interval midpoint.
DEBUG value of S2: -0.9 Angstrom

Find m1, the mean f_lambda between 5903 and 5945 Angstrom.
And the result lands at 5.91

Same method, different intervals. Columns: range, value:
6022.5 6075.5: 5.68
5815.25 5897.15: 6.09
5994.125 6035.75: 5.7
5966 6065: 5.71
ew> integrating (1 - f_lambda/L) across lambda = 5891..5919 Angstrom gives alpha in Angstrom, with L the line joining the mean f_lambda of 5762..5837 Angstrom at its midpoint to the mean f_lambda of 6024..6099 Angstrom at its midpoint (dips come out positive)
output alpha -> 0.62 Angstrom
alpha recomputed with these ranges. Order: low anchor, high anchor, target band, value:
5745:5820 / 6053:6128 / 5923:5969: -1.8 Angstrom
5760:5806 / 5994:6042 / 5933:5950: -0.8 Angstrom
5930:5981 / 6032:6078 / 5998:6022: 0.5 Angstrom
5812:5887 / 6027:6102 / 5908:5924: 0.4 Angstrom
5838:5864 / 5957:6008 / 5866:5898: 1.1 Angstrom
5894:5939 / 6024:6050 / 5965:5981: 0.8 Angstrom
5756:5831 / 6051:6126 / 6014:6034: -0.3 Angstrom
